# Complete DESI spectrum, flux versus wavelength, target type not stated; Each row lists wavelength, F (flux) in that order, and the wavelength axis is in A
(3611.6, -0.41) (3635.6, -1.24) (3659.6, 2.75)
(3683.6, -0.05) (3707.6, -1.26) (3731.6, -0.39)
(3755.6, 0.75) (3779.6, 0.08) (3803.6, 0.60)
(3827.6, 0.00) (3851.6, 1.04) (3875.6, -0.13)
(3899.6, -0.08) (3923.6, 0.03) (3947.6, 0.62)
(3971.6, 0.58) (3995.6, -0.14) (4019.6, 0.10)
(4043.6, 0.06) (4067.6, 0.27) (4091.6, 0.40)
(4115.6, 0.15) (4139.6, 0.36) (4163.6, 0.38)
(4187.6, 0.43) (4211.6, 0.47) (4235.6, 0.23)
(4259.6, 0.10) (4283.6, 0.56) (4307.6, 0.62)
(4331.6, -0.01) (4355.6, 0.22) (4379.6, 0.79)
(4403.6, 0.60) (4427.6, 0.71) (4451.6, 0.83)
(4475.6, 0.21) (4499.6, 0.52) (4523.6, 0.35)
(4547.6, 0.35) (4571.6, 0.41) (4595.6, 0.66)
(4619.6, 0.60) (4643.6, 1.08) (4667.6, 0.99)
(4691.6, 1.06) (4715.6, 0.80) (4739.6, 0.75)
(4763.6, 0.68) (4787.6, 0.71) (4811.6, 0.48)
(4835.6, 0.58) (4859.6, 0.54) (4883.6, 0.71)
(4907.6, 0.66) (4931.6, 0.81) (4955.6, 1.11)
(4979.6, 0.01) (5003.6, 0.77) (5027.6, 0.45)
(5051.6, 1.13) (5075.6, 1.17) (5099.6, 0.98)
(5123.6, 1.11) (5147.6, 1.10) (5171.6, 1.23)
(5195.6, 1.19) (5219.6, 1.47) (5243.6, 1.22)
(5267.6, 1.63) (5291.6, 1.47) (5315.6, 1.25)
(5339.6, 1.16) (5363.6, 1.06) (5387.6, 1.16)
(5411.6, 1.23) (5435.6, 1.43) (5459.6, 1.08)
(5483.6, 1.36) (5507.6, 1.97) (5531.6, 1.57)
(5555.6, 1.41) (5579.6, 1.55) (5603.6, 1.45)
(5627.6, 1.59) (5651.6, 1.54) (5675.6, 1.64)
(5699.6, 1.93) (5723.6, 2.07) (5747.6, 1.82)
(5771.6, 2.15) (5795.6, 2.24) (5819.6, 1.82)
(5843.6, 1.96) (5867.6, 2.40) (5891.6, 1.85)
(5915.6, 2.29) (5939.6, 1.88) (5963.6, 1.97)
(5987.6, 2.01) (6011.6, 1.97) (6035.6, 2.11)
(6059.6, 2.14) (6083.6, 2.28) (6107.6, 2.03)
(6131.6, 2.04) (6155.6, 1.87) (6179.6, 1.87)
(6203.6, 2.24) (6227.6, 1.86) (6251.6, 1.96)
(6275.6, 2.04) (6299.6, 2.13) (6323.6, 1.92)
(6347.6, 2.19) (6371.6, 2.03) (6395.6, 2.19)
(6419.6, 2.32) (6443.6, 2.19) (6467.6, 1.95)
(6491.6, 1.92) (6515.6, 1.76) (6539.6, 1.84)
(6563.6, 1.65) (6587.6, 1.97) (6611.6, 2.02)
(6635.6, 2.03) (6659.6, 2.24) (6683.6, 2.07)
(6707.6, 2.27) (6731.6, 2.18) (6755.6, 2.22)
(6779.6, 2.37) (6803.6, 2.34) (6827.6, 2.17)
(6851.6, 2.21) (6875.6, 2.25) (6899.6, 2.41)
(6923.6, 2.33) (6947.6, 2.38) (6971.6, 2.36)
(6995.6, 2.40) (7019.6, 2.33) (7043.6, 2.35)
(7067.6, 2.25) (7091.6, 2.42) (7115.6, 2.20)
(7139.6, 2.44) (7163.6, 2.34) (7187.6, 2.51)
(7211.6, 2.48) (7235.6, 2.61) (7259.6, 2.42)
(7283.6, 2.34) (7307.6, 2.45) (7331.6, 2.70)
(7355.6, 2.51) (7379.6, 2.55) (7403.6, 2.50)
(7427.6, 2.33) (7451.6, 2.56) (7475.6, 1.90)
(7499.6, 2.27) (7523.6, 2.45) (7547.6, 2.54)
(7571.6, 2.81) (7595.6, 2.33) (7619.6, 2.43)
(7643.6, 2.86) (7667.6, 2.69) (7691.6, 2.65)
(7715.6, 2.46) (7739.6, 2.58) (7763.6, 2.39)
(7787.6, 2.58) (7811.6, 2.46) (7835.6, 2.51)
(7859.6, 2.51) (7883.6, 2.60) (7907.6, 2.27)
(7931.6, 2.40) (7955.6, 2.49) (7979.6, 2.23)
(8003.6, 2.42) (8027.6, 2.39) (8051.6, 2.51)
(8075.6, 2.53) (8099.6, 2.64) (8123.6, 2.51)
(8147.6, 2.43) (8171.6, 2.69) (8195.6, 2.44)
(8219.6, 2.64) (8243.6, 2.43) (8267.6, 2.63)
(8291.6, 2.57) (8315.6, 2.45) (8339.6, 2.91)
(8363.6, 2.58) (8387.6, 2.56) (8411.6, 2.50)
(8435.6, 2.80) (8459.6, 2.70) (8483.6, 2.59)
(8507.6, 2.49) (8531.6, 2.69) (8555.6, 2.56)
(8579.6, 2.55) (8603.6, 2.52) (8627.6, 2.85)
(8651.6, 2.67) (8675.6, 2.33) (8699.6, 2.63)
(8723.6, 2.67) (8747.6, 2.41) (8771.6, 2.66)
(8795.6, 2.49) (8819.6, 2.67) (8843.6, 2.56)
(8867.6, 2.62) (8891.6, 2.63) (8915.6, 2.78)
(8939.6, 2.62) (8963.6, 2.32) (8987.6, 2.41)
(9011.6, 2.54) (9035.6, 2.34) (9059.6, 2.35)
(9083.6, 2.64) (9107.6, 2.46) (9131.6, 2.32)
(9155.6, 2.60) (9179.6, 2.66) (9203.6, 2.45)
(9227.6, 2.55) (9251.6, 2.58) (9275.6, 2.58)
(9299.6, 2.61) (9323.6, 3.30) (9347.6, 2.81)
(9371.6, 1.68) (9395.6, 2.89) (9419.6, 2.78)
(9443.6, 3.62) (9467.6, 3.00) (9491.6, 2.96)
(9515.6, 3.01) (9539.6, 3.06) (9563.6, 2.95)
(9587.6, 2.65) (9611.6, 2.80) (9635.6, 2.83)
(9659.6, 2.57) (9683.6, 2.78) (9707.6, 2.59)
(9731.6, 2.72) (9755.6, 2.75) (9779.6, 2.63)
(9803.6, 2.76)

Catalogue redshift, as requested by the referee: 0.267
